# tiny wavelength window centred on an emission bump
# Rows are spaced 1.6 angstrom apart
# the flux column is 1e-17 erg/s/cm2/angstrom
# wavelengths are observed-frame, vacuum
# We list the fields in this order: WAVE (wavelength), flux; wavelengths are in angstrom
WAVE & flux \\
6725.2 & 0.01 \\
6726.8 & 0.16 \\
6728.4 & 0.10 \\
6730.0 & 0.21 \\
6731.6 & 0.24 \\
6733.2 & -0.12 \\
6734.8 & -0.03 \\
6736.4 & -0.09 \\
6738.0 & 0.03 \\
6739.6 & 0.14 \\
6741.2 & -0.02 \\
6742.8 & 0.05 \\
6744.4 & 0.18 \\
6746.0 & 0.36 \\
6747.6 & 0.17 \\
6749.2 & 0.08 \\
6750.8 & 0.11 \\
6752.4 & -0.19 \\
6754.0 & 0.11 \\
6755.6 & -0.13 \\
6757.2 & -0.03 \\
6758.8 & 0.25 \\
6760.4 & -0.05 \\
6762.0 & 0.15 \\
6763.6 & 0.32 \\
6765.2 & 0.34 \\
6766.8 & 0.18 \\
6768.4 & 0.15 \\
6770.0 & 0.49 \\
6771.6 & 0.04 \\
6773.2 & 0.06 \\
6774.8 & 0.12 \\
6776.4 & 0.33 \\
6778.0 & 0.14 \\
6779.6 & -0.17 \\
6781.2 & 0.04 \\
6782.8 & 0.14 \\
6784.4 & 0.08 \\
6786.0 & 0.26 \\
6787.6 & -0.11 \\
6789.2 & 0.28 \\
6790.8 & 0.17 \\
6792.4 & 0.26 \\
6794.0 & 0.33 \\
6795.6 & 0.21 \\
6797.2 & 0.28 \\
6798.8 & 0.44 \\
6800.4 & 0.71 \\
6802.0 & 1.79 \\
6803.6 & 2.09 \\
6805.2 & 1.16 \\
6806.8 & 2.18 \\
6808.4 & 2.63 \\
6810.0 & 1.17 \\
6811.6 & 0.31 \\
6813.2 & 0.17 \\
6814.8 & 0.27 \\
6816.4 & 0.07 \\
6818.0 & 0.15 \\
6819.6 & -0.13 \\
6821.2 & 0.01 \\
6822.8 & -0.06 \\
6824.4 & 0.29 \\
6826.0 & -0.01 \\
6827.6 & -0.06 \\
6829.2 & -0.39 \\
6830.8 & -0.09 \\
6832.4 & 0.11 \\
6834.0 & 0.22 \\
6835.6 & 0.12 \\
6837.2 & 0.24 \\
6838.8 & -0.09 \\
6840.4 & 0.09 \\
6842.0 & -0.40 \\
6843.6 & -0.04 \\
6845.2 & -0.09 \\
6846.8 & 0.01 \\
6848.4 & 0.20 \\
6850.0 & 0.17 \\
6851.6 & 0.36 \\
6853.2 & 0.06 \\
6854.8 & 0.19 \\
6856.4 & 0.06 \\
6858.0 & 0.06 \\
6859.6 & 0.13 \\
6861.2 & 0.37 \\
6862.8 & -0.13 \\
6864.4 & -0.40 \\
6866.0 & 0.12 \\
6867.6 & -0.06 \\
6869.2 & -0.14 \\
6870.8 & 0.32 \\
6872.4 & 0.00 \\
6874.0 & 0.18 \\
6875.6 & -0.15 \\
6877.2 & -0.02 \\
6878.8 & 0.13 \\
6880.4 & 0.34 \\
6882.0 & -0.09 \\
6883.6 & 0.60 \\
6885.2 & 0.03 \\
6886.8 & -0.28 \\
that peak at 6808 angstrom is [O II] 3727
